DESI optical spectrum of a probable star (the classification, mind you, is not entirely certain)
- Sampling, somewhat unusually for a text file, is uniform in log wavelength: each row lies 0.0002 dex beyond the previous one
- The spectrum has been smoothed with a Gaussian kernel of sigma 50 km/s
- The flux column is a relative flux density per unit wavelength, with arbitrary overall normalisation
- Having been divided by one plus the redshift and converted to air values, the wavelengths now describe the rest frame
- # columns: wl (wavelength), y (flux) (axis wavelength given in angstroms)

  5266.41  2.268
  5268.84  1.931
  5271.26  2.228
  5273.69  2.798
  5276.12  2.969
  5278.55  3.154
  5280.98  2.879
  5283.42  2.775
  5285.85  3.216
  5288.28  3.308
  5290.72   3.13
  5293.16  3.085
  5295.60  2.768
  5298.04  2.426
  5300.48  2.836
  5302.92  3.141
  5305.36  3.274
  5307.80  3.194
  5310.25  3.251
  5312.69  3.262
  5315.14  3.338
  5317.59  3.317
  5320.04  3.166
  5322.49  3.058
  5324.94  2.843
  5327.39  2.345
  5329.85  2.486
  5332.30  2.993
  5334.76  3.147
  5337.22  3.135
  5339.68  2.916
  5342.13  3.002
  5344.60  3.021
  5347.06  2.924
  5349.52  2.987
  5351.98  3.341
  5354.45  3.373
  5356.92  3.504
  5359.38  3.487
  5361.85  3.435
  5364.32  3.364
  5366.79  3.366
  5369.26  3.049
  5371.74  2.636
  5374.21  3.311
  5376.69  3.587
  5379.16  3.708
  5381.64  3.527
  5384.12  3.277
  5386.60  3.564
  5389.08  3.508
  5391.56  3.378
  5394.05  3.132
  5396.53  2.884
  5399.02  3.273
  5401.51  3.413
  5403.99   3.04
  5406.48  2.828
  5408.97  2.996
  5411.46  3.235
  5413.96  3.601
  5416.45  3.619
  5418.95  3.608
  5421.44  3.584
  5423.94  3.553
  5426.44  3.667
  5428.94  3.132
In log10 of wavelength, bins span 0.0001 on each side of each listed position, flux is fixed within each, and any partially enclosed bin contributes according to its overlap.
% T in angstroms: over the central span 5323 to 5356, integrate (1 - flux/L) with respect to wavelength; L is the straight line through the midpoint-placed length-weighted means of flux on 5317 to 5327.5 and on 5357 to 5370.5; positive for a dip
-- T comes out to 1.82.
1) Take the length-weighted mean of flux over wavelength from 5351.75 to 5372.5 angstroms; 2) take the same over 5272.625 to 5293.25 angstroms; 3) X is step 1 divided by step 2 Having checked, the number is 1.09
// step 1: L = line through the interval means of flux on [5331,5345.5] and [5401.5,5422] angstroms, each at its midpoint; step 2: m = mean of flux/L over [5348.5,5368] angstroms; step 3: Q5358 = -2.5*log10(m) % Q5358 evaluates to -0.08 mag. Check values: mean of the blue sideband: 3.03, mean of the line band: 3.36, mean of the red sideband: 3.31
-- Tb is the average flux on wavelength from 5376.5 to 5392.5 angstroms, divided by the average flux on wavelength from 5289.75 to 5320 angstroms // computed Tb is 1.1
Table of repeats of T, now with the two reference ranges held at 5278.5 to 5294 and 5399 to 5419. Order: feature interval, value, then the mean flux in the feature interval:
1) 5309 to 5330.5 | 0.7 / 3.02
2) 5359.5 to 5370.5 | -0.4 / 3.32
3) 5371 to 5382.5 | -0.6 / 3.38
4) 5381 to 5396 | -0.6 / 3.37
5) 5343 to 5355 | 0.2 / 3.11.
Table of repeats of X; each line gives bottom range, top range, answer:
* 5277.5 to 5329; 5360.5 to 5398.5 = 1.09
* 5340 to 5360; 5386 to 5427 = 1.05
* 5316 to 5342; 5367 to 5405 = 1.12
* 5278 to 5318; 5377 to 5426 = 1.09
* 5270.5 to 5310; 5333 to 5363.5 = 1.08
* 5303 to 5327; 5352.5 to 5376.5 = 1.04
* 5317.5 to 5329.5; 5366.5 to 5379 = 1.12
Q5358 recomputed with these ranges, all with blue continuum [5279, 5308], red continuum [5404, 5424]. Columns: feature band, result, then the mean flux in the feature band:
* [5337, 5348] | 0.05 mag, 2.99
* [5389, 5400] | 0.03 mag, 3.2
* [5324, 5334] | 0.16 mag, 2.68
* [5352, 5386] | -0.05 mag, 3.36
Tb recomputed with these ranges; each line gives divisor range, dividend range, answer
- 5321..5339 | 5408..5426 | 1.21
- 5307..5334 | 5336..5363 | 1.06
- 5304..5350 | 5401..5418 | 1.07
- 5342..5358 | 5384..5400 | 1.04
